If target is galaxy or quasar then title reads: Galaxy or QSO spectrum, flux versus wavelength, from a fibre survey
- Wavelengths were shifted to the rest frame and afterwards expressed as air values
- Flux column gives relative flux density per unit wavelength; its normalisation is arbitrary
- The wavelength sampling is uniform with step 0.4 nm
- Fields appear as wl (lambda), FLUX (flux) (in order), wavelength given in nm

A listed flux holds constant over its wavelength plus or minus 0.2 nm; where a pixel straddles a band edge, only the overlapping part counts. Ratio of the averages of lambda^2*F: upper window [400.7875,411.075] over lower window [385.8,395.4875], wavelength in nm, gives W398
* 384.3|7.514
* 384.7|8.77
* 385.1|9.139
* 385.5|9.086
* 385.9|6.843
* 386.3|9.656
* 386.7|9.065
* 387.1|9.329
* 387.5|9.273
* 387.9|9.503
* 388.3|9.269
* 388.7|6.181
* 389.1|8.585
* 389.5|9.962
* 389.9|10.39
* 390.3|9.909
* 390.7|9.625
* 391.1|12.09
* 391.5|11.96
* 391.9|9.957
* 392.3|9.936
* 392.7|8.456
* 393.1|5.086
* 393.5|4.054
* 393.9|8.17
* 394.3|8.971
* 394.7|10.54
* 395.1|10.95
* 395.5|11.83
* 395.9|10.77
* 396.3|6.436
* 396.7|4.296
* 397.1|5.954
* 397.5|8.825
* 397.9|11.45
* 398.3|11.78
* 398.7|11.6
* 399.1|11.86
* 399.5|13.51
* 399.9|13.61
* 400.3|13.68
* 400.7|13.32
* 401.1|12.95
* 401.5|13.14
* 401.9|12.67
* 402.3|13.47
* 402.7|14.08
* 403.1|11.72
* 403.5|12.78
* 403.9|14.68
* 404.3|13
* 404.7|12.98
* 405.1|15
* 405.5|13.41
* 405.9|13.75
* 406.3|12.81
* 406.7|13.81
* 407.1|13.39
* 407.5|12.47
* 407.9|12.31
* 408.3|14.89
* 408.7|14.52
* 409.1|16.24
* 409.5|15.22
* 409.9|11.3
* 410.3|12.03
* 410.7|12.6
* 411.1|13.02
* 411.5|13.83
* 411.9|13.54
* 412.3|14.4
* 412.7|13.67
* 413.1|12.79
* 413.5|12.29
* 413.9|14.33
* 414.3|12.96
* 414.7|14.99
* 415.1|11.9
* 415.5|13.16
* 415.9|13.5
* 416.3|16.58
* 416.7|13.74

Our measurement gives 1.6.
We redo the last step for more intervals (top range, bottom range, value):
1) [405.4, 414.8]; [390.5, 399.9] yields 1.52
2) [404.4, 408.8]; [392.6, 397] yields 1.78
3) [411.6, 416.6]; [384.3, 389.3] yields 1.81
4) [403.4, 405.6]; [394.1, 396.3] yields 1.40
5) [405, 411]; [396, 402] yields 1.29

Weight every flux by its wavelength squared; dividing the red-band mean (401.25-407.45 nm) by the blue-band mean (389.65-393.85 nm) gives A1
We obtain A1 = 1.56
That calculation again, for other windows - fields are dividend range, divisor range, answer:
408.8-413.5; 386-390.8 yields 1.65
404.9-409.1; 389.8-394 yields 1.64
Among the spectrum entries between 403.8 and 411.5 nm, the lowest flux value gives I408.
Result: 11.3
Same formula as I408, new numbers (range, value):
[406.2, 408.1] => 12.31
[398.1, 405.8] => 11.6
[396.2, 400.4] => 4.296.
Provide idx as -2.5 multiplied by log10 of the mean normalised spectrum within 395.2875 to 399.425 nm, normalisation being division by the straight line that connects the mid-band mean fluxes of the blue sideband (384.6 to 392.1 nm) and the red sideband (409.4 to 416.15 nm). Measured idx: 0.13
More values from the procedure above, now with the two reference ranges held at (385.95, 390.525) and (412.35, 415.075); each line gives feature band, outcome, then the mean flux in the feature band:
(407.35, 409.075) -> -0.11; 13.9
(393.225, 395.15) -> 0.23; 8.21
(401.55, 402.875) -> -0.16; 13.4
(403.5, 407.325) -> -0.13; 13.6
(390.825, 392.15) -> -0.16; 11.2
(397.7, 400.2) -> -0.13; 12.4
